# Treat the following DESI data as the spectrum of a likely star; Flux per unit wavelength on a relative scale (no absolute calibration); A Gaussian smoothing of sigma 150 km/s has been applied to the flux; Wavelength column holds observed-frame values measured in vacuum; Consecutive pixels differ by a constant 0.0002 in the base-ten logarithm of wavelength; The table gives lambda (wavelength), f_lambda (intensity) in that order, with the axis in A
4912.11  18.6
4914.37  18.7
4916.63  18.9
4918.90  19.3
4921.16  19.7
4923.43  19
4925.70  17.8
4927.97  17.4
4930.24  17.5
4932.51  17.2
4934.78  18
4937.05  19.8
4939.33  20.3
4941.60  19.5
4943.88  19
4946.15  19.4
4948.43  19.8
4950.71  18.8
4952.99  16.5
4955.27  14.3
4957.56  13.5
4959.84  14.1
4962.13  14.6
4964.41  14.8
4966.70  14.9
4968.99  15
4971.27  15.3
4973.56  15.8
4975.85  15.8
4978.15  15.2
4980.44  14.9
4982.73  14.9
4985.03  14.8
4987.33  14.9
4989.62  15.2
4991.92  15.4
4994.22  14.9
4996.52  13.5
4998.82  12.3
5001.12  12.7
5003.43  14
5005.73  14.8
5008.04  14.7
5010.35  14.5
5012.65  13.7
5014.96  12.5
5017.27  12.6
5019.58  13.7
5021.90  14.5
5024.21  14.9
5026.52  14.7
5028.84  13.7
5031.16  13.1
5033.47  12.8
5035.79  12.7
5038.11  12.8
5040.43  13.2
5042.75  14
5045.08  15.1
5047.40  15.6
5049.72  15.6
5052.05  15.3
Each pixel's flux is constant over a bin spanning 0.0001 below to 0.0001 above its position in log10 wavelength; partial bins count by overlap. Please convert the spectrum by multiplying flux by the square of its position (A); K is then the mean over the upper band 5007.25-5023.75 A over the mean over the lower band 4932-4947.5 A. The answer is 0.7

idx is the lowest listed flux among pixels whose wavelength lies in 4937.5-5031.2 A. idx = 12.3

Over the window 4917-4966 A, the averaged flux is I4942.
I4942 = 17.6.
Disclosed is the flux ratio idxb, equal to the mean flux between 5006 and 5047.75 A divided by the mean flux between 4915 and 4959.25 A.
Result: 0.8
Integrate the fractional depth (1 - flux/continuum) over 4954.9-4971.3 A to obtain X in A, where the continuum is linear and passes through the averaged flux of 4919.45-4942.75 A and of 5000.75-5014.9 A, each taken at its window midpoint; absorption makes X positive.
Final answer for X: 2.1 A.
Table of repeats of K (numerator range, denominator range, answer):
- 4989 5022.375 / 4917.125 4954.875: 0.77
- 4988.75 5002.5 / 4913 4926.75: 0.76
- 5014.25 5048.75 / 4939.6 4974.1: 0.86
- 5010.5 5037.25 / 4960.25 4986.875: 0.92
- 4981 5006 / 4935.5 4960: 0.82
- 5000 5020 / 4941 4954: 0.75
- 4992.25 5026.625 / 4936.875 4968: 0.84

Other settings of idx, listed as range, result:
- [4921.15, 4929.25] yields 17.4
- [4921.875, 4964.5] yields 13.5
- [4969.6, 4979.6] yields 15.2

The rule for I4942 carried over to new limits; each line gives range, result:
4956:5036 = 14.3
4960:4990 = 15.1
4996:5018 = 13.5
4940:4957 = 18.1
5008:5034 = 13.8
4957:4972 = 14.6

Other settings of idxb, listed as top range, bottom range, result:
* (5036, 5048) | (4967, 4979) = 0.91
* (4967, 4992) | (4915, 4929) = 0.81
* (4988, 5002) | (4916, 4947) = 0.75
